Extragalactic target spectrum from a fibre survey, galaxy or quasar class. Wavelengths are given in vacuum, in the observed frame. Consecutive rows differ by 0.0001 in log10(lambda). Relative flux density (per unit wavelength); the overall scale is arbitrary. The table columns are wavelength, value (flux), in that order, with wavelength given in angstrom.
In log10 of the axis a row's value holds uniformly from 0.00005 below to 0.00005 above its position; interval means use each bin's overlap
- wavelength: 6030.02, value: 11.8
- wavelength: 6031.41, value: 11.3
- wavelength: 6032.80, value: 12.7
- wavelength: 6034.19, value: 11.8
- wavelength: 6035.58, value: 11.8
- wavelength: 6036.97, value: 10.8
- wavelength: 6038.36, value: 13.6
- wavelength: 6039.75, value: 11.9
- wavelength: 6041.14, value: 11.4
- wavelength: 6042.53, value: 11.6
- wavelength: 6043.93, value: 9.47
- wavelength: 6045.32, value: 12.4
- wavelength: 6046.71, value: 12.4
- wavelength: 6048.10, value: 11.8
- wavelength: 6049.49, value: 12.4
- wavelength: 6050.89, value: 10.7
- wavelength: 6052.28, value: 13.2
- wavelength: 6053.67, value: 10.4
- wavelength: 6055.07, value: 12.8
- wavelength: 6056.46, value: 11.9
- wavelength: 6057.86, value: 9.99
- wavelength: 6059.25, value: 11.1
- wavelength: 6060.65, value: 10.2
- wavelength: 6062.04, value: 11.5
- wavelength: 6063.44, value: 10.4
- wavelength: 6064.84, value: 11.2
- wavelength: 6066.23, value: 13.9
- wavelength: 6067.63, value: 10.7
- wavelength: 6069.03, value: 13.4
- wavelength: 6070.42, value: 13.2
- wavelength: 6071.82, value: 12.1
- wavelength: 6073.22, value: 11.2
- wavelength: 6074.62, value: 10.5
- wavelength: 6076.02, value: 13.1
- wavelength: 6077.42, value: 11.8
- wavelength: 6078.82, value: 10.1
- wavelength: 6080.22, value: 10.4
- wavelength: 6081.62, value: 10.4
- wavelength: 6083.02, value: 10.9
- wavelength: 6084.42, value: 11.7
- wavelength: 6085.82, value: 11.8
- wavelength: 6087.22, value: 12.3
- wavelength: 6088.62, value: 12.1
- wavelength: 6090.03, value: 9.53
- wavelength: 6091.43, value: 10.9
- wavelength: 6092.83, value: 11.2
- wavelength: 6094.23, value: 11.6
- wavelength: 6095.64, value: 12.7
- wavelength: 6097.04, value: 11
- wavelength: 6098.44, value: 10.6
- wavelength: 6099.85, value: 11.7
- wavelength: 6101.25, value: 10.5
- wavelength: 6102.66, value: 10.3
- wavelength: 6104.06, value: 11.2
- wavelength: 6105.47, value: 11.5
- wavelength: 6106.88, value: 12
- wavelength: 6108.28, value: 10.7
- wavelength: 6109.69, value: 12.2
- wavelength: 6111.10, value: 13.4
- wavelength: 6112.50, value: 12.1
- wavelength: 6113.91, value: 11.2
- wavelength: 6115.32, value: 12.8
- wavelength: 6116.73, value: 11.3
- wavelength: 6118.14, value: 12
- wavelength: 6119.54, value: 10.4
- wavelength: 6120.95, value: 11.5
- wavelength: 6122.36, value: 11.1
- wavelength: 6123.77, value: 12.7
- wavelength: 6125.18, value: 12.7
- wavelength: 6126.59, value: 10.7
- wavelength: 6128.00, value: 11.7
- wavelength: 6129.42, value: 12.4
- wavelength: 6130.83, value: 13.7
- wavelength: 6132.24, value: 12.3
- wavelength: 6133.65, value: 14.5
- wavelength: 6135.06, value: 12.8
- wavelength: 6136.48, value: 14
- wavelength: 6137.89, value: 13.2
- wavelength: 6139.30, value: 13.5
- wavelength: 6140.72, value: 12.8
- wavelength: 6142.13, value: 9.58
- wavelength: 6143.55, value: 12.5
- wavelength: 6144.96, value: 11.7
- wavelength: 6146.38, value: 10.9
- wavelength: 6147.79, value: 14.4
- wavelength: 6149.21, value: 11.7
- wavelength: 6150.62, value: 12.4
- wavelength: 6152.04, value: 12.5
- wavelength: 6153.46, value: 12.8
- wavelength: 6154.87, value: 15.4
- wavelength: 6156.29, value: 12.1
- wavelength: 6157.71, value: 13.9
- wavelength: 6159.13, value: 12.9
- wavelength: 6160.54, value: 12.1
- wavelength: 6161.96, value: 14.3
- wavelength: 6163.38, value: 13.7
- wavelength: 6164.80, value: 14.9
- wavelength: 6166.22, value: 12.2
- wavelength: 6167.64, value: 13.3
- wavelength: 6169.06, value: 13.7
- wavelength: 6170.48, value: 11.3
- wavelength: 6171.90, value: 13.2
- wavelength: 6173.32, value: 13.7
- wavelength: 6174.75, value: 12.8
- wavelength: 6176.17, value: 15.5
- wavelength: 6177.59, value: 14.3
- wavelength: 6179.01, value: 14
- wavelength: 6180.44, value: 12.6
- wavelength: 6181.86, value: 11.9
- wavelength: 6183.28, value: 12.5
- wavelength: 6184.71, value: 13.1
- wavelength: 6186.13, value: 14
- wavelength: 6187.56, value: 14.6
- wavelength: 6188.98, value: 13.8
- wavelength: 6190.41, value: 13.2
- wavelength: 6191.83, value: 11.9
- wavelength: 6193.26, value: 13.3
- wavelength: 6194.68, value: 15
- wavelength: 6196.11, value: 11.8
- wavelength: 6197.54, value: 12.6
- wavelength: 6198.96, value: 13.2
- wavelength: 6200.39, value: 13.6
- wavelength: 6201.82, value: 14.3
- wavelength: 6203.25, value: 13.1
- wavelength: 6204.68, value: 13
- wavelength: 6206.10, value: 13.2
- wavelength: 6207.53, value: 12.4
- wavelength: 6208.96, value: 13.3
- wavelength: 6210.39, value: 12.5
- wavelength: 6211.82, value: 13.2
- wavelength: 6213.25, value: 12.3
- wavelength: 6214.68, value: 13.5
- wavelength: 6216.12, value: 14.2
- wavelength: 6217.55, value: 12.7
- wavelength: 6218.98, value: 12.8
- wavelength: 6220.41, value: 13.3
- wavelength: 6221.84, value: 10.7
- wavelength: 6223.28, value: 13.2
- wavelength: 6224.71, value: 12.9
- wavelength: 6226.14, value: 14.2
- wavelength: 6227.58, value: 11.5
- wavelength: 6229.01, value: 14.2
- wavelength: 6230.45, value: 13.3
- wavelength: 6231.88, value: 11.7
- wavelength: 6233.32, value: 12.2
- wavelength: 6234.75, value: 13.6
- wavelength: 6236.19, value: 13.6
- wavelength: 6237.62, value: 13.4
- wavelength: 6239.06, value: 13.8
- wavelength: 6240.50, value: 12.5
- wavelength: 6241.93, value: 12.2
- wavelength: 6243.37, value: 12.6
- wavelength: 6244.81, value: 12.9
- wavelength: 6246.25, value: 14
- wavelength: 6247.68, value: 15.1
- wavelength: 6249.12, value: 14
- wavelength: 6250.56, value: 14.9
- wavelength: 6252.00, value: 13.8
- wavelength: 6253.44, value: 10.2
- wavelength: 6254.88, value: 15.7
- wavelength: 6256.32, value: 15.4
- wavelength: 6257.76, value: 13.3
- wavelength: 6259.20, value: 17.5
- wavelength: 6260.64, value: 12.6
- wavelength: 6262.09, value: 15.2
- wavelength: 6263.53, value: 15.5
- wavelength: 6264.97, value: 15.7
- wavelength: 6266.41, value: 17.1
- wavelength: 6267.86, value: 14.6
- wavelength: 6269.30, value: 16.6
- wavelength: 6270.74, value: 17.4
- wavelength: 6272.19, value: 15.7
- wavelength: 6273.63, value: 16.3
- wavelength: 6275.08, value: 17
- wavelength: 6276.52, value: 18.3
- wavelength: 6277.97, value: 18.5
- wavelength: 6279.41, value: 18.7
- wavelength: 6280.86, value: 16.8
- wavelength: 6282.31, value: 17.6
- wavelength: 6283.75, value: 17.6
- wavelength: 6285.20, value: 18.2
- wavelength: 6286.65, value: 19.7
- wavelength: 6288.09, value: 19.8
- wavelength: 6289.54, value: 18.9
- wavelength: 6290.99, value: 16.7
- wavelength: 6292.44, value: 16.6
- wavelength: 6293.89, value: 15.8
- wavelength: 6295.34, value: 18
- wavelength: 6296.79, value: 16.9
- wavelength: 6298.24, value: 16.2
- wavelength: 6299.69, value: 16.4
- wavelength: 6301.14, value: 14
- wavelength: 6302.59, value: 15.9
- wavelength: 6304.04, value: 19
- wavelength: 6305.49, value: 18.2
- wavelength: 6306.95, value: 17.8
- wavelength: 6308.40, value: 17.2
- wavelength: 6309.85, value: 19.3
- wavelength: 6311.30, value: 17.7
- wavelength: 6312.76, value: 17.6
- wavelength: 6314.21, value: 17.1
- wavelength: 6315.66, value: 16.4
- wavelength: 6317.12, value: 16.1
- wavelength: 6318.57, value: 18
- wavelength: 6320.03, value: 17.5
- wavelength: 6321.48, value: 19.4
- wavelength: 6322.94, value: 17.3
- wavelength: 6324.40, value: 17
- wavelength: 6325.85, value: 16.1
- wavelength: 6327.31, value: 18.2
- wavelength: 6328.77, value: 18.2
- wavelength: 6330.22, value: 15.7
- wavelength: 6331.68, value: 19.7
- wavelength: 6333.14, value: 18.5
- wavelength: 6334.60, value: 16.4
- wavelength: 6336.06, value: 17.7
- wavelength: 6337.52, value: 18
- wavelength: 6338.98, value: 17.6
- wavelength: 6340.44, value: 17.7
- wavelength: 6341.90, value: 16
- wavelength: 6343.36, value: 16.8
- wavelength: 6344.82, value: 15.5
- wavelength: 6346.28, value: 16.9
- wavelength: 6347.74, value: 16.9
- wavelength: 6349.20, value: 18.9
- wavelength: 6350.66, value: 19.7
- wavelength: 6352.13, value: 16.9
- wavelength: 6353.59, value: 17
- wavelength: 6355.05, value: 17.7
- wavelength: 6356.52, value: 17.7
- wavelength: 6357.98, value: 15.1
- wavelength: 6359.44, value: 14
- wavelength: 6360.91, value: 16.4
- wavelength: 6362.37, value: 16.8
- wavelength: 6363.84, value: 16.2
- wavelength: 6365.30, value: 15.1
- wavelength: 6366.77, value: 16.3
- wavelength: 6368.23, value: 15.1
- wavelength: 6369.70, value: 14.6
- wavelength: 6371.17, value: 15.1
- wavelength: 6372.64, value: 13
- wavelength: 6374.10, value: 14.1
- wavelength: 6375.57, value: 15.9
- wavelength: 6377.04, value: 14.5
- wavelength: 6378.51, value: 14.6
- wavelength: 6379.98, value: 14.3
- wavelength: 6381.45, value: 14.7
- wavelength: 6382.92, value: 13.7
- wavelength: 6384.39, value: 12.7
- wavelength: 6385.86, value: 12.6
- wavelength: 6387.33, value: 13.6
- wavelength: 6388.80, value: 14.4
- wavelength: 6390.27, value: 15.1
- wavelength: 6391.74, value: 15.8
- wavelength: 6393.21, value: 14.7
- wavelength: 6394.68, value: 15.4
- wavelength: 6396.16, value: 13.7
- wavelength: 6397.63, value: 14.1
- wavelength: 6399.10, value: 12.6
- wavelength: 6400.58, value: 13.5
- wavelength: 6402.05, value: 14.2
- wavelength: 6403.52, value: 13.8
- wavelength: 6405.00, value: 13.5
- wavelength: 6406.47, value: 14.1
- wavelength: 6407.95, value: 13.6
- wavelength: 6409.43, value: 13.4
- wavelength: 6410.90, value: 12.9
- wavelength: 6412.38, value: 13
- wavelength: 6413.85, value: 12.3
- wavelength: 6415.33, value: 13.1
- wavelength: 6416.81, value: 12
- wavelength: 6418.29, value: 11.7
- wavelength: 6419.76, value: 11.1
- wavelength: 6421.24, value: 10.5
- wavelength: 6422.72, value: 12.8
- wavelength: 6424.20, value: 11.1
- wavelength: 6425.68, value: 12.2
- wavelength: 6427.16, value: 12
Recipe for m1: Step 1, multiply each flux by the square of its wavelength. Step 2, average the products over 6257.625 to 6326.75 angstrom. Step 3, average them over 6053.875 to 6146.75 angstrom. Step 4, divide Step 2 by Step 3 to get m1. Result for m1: 1.55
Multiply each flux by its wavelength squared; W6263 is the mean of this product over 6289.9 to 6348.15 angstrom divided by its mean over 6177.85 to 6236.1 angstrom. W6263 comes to 1.4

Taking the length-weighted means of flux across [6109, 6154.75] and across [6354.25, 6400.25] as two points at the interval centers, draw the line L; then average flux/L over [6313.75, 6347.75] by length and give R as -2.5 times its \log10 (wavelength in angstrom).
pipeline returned -0.203 mag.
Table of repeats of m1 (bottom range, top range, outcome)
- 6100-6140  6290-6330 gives 1.51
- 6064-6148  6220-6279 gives 1.27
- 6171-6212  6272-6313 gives 1.36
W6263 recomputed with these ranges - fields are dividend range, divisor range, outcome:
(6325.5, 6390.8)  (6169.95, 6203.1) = 1.27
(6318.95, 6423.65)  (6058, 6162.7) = 1.39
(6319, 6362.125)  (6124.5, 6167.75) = 1.43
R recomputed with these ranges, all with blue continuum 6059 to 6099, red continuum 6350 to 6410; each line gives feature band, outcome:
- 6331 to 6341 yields -0.24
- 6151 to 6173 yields -0.07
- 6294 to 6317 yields -0.22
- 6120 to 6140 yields -0.05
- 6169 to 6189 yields -0.07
